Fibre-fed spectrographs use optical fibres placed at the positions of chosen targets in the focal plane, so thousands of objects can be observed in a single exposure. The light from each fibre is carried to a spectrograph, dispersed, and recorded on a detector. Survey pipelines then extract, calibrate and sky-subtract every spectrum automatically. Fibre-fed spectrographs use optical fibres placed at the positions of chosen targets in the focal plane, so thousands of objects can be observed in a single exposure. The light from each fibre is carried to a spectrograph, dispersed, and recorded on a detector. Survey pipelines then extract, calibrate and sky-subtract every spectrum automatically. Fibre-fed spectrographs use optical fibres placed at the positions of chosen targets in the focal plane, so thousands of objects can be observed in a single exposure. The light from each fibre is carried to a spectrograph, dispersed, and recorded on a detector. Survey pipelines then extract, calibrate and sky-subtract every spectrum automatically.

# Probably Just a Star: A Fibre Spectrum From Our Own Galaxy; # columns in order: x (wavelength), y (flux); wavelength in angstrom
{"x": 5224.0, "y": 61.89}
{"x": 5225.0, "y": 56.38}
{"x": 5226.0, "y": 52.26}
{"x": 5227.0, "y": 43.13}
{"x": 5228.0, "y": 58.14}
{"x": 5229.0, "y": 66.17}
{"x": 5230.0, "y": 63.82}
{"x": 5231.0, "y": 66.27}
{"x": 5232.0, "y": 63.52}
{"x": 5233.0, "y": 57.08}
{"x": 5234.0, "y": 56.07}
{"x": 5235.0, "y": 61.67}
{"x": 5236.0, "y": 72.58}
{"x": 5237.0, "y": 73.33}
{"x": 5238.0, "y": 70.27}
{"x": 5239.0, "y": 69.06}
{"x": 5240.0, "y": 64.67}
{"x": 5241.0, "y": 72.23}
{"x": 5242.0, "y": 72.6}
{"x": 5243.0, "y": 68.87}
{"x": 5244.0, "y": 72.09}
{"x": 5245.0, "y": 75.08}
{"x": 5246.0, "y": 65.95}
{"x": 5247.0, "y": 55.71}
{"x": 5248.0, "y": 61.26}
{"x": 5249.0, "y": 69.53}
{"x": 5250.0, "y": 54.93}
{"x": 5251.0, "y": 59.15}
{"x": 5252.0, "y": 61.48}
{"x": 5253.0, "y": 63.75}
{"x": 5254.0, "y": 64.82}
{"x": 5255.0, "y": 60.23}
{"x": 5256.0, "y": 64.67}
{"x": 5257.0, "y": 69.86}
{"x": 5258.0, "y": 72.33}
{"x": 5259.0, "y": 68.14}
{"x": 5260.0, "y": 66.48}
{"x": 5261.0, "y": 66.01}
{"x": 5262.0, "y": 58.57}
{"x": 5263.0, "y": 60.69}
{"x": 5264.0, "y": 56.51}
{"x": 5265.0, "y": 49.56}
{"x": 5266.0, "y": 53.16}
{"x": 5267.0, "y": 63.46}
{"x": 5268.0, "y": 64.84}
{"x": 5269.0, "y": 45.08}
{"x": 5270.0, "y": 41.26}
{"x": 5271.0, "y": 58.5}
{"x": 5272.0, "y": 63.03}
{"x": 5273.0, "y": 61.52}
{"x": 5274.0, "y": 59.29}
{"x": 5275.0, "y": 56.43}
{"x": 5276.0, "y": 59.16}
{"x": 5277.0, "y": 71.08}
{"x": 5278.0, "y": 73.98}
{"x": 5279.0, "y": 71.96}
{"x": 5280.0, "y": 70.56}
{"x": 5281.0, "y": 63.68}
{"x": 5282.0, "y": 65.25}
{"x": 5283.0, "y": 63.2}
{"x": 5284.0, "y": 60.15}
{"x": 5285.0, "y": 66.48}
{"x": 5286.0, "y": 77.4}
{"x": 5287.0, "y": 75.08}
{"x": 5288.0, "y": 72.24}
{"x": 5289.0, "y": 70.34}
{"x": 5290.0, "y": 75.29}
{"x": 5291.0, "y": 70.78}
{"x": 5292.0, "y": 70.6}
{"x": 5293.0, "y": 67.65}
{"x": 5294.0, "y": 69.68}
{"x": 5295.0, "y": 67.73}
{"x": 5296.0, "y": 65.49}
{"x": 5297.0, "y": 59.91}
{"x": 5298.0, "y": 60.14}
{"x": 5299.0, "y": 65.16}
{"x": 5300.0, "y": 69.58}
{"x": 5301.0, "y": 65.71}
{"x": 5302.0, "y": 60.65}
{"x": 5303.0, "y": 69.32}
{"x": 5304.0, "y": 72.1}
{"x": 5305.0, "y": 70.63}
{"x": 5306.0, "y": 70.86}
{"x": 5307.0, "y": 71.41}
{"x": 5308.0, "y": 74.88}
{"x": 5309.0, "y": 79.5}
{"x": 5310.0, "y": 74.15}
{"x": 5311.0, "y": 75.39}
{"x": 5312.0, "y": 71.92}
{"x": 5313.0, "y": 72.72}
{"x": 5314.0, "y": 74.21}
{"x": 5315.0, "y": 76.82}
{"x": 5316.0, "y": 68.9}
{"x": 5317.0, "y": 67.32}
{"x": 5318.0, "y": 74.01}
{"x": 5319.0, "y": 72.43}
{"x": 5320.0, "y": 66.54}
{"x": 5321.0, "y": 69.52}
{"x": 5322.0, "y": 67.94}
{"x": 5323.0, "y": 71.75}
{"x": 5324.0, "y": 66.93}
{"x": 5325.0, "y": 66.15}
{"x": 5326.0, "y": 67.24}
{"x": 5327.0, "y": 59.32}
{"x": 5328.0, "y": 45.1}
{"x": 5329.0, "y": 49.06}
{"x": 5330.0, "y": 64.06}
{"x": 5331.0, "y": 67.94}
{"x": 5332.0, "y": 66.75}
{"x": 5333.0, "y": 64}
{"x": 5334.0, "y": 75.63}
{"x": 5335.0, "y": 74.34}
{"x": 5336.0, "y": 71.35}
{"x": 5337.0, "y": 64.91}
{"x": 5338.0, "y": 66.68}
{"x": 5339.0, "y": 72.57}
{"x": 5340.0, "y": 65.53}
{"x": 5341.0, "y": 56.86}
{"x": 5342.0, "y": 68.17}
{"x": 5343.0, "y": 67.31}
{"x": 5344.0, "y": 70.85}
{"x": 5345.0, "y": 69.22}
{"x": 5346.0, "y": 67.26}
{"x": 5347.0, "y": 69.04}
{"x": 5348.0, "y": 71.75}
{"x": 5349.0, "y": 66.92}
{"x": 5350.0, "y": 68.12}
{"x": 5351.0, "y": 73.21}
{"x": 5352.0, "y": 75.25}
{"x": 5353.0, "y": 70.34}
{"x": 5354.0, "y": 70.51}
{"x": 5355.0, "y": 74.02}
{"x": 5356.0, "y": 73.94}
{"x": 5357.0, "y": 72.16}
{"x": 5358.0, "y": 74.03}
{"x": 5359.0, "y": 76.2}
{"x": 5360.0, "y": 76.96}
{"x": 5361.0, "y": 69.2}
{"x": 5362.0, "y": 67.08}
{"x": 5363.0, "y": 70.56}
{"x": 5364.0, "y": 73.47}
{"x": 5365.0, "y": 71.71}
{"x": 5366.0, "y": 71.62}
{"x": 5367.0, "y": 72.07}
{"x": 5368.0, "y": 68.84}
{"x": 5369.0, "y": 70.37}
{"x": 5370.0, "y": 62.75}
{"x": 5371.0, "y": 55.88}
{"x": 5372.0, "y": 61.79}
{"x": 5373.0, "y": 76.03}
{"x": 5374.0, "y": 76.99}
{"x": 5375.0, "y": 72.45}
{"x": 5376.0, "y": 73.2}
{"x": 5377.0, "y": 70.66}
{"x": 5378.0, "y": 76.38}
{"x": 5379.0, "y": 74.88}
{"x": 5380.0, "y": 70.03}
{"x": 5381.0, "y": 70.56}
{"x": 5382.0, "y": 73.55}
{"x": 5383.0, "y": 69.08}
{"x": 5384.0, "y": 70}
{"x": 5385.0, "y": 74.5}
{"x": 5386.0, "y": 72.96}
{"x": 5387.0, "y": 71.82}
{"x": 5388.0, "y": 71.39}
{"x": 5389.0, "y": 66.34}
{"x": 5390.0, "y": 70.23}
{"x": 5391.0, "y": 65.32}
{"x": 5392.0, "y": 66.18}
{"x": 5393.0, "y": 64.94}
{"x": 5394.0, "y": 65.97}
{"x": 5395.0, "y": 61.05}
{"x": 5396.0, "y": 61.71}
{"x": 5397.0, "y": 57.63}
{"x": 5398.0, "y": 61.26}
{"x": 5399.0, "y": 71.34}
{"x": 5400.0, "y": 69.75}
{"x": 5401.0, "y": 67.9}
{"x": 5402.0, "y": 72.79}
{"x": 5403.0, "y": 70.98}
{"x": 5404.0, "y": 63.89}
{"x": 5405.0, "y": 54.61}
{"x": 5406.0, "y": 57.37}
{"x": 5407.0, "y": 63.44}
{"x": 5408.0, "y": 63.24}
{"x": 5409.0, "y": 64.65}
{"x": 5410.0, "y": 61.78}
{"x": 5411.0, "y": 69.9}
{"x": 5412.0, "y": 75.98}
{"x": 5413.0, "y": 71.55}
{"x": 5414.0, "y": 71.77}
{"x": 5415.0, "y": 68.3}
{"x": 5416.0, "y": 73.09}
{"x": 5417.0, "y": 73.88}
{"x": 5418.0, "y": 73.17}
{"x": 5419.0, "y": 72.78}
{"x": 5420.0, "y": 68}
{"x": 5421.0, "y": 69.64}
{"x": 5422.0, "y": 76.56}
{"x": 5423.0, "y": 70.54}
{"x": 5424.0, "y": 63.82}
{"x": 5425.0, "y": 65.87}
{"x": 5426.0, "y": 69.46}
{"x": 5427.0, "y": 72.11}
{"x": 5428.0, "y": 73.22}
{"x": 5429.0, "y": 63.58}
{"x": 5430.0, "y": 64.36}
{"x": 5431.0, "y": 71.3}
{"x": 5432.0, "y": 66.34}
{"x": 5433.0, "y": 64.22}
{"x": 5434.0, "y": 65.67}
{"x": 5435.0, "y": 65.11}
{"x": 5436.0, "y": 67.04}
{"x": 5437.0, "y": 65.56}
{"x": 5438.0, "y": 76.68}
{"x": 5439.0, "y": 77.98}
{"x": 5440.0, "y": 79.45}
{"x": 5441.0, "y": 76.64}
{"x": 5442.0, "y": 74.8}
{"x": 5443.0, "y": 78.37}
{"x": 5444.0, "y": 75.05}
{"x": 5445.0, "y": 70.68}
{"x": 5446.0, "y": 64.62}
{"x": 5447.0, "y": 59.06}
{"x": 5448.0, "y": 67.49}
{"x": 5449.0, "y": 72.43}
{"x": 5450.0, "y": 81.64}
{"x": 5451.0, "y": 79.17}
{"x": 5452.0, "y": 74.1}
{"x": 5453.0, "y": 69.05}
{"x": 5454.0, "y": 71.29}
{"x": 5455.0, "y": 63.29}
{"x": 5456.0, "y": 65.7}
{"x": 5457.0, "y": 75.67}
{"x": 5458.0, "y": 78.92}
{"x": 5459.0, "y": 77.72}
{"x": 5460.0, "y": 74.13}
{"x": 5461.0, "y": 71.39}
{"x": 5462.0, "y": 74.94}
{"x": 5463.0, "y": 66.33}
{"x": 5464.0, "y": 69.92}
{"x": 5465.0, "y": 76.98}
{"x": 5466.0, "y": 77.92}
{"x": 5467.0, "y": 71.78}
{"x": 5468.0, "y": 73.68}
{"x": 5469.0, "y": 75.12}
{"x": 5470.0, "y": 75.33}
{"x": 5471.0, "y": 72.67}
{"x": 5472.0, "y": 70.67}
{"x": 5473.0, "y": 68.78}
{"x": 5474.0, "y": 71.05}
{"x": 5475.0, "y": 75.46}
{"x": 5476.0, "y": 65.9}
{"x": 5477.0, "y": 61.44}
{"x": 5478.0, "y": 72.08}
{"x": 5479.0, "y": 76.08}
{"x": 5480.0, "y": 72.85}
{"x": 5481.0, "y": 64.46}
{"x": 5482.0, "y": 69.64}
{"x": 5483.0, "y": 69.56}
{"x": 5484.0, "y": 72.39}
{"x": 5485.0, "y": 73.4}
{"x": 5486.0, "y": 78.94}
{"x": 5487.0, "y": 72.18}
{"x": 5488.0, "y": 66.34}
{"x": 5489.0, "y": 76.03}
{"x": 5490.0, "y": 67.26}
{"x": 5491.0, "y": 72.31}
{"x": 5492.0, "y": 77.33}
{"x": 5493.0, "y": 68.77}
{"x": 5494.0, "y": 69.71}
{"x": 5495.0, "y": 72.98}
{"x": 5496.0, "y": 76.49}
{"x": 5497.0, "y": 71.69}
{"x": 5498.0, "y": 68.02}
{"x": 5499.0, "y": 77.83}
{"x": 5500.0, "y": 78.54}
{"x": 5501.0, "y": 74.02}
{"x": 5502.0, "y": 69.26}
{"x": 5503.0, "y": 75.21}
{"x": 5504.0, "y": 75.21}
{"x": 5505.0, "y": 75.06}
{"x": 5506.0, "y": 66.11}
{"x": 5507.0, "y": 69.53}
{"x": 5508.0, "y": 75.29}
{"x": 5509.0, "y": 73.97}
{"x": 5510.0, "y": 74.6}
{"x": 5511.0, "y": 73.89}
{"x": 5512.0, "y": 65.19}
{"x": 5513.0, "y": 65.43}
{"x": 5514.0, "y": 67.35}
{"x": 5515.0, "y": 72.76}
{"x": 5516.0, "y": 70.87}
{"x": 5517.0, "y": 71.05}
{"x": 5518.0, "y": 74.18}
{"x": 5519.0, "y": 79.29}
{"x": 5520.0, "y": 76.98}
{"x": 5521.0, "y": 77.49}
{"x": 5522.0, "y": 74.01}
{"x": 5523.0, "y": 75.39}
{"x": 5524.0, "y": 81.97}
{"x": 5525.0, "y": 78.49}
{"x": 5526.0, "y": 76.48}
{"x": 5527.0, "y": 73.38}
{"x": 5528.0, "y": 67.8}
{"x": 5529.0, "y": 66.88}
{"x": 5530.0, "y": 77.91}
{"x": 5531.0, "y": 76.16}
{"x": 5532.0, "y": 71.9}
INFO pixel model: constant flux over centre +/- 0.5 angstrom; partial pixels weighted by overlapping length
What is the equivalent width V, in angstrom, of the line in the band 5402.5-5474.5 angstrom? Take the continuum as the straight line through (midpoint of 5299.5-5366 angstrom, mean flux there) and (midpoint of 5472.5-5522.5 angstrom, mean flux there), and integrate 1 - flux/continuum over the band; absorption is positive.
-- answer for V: 0.7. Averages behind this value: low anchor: 69.4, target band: 70.5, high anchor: 72.1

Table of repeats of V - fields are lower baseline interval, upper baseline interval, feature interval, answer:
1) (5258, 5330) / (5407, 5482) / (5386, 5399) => 0.63 angstrom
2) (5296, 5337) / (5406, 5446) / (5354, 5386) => -1.06 angstrom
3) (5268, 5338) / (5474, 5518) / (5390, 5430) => 1.29 angstrom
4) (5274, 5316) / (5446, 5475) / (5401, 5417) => 0.93 angstrom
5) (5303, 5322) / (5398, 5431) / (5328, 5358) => 1.18 angstrom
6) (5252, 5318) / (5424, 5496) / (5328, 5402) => -0.38 angstrom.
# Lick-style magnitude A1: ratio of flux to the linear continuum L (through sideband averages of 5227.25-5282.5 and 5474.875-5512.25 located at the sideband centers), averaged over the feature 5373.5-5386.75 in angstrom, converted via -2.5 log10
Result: -0.07 mag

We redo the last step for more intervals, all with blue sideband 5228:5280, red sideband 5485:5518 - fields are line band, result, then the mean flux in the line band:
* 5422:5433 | 0.02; 68.3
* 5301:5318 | -0.10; 71.8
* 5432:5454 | -0.02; 71.5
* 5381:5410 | 0.03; 66.6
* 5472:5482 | 0.02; 69.8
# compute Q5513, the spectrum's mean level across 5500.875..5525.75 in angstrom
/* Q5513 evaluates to 73.3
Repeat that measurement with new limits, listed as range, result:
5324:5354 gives 66.8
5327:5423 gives 68.7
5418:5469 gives 71.3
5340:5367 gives 70.5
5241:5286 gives 63.2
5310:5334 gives 67.5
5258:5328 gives 66.5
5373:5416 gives 68.4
